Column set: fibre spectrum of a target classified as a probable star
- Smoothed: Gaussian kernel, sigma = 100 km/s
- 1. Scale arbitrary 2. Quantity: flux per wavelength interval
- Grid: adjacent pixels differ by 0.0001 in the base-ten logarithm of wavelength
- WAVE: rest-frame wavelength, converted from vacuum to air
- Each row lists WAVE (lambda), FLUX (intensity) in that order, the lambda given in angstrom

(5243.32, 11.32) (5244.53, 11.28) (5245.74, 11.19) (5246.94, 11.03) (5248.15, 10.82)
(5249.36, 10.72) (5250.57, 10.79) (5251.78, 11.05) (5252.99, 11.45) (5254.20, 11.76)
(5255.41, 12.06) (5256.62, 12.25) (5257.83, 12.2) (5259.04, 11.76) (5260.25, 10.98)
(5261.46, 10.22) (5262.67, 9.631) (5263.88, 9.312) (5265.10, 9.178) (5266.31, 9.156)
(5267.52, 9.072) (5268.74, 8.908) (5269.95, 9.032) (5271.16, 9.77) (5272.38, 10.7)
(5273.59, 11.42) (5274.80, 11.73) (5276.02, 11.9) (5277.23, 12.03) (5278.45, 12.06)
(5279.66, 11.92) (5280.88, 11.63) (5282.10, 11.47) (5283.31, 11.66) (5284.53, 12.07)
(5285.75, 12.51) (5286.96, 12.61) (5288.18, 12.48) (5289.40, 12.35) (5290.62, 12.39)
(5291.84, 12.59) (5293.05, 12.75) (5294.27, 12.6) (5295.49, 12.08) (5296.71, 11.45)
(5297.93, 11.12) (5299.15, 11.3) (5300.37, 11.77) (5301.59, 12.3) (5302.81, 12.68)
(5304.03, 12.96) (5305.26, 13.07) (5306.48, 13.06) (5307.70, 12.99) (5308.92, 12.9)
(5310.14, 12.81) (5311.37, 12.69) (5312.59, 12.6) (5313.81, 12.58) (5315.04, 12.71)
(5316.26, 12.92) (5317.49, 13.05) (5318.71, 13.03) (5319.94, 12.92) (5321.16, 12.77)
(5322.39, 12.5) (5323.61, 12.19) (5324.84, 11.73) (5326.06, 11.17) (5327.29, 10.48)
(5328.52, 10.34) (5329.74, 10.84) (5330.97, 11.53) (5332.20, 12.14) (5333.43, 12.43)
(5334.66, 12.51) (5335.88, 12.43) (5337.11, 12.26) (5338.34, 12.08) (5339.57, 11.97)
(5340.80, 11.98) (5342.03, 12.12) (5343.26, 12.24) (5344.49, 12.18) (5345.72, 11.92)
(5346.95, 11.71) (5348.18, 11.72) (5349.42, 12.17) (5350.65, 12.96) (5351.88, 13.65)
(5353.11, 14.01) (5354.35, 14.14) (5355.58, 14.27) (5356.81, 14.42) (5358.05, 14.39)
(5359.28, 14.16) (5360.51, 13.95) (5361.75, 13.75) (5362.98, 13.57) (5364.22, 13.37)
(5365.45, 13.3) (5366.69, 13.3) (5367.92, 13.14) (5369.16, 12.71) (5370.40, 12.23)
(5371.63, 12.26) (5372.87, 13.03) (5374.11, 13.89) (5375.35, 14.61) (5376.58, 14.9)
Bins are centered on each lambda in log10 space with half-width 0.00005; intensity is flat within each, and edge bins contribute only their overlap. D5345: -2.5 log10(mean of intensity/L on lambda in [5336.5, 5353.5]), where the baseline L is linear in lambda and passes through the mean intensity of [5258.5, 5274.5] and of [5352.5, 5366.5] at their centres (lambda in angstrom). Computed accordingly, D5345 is 0.08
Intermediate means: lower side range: 9.96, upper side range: 13.9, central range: 12.3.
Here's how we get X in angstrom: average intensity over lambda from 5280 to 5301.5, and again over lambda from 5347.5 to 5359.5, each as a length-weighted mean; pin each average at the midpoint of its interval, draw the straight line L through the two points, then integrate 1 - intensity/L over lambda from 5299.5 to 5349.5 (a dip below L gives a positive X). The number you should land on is 2.3 angstrom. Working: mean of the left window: 12.1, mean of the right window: 13.6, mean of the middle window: 12.2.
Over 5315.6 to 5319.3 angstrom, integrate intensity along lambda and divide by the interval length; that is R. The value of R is 13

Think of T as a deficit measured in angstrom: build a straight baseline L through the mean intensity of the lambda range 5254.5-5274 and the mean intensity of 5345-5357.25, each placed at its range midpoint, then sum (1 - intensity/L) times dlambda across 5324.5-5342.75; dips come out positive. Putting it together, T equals 1.2 angstrom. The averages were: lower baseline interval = 10.4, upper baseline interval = 13.1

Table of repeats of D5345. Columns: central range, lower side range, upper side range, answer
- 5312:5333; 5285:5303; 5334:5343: 0.01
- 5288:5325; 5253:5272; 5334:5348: -0.10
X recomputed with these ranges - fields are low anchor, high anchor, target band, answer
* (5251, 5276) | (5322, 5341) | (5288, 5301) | -1.08 angstrom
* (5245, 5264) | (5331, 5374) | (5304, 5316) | -0.70 angstrom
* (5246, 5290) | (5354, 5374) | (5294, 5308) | -0.38 angstrom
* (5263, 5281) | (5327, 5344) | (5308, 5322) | -1.74 angstrom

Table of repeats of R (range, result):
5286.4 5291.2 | 12.4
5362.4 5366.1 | 13.4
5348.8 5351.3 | 12.6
